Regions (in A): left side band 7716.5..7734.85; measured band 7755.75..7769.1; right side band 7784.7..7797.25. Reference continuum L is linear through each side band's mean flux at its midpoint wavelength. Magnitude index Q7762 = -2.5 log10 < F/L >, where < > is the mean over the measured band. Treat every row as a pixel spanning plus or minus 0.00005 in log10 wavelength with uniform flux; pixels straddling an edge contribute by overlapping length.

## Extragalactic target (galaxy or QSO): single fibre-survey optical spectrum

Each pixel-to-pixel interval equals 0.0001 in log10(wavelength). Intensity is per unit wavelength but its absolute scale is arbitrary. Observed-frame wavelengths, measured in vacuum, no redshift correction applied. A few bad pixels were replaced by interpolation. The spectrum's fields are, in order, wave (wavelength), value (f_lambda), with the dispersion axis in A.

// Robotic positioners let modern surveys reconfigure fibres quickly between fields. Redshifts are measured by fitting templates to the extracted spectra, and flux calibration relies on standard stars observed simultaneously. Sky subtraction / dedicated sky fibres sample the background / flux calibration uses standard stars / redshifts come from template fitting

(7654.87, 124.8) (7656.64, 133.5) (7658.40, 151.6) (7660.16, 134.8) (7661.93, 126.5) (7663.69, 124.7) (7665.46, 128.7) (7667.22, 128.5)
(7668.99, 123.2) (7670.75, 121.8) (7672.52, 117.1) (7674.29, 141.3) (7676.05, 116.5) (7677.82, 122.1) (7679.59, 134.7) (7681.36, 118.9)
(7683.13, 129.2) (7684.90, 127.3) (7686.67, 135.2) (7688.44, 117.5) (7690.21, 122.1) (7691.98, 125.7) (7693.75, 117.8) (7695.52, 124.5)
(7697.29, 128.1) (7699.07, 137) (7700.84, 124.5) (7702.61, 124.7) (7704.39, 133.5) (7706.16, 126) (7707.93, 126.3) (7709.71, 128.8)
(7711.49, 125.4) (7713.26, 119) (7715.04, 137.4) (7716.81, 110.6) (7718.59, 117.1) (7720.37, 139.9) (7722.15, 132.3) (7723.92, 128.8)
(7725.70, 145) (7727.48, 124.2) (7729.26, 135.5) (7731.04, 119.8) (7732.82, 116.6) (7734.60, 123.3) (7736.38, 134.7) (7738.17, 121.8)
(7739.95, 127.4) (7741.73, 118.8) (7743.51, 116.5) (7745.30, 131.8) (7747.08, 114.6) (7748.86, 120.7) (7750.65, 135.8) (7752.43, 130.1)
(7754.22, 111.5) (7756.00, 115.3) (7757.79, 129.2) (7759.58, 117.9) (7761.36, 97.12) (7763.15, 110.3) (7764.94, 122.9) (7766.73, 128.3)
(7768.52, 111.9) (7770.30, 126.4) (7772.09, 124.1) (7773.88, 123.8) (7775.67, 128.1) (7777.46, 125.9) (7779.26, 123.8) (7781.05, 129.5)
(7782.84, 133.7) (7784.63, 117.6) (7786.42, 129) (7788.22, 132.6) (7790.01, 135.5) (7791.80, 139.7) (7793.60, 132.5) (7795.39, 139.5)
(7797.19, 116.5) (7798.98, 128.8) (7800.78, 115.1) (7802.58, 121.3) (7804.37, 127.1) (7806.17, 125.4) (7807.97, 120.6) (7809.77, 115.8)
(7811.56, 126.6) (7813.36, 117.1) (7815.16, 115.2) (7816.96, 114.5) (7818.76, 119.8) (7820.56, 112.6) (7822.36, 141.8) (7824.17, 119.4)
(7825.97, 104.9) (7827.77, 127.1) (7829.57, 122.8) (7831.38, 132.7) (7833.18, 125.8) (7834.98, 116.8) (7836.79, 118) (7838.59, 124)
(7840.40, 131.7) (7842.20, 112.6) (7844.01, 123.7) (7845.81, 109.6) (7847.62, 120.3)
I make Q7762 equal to 0.118 mag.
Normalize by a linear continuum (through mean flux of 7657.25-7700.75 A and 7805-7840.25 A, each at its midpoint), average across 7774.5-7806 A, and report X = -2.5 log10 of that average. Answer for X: -0.05 mag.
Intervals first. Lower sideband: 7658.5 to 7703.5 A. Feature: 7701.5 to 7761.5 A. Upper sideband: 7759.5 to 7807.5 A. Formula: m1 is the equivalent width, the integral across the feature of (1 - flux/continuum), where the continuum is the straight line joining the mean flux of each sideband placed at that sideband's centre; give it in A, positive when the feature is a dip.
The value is 0.3 A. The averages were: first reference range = 127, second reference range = 125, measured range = 125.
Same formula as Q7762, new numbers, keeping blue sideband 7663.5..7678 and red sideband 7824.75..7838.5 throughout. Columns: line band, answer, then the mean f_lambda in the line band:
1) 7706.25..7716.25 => -0.02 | 127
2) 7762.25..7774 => 0.02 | 121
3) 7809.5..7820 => 0.03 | 118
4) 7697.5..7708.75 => -0.04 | 129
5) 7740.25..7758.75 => 0.01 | 123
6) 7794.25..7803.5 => -0.02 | 125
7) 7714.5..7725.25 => -0.04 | 128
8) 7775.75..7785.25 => -0.03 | 126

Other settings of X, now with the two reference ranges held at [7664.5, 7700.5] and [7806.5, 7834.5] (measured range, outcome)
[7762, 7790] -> -0.02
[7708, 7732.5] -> -0.03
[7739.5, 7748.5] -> 0.02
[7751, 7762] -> 0.05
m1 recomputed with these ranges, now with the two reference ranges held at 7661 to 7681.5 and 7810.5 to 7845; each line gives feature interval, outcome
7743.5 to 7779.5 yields 0.5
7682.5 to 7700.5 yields -0.2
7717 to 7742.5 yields -0.6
